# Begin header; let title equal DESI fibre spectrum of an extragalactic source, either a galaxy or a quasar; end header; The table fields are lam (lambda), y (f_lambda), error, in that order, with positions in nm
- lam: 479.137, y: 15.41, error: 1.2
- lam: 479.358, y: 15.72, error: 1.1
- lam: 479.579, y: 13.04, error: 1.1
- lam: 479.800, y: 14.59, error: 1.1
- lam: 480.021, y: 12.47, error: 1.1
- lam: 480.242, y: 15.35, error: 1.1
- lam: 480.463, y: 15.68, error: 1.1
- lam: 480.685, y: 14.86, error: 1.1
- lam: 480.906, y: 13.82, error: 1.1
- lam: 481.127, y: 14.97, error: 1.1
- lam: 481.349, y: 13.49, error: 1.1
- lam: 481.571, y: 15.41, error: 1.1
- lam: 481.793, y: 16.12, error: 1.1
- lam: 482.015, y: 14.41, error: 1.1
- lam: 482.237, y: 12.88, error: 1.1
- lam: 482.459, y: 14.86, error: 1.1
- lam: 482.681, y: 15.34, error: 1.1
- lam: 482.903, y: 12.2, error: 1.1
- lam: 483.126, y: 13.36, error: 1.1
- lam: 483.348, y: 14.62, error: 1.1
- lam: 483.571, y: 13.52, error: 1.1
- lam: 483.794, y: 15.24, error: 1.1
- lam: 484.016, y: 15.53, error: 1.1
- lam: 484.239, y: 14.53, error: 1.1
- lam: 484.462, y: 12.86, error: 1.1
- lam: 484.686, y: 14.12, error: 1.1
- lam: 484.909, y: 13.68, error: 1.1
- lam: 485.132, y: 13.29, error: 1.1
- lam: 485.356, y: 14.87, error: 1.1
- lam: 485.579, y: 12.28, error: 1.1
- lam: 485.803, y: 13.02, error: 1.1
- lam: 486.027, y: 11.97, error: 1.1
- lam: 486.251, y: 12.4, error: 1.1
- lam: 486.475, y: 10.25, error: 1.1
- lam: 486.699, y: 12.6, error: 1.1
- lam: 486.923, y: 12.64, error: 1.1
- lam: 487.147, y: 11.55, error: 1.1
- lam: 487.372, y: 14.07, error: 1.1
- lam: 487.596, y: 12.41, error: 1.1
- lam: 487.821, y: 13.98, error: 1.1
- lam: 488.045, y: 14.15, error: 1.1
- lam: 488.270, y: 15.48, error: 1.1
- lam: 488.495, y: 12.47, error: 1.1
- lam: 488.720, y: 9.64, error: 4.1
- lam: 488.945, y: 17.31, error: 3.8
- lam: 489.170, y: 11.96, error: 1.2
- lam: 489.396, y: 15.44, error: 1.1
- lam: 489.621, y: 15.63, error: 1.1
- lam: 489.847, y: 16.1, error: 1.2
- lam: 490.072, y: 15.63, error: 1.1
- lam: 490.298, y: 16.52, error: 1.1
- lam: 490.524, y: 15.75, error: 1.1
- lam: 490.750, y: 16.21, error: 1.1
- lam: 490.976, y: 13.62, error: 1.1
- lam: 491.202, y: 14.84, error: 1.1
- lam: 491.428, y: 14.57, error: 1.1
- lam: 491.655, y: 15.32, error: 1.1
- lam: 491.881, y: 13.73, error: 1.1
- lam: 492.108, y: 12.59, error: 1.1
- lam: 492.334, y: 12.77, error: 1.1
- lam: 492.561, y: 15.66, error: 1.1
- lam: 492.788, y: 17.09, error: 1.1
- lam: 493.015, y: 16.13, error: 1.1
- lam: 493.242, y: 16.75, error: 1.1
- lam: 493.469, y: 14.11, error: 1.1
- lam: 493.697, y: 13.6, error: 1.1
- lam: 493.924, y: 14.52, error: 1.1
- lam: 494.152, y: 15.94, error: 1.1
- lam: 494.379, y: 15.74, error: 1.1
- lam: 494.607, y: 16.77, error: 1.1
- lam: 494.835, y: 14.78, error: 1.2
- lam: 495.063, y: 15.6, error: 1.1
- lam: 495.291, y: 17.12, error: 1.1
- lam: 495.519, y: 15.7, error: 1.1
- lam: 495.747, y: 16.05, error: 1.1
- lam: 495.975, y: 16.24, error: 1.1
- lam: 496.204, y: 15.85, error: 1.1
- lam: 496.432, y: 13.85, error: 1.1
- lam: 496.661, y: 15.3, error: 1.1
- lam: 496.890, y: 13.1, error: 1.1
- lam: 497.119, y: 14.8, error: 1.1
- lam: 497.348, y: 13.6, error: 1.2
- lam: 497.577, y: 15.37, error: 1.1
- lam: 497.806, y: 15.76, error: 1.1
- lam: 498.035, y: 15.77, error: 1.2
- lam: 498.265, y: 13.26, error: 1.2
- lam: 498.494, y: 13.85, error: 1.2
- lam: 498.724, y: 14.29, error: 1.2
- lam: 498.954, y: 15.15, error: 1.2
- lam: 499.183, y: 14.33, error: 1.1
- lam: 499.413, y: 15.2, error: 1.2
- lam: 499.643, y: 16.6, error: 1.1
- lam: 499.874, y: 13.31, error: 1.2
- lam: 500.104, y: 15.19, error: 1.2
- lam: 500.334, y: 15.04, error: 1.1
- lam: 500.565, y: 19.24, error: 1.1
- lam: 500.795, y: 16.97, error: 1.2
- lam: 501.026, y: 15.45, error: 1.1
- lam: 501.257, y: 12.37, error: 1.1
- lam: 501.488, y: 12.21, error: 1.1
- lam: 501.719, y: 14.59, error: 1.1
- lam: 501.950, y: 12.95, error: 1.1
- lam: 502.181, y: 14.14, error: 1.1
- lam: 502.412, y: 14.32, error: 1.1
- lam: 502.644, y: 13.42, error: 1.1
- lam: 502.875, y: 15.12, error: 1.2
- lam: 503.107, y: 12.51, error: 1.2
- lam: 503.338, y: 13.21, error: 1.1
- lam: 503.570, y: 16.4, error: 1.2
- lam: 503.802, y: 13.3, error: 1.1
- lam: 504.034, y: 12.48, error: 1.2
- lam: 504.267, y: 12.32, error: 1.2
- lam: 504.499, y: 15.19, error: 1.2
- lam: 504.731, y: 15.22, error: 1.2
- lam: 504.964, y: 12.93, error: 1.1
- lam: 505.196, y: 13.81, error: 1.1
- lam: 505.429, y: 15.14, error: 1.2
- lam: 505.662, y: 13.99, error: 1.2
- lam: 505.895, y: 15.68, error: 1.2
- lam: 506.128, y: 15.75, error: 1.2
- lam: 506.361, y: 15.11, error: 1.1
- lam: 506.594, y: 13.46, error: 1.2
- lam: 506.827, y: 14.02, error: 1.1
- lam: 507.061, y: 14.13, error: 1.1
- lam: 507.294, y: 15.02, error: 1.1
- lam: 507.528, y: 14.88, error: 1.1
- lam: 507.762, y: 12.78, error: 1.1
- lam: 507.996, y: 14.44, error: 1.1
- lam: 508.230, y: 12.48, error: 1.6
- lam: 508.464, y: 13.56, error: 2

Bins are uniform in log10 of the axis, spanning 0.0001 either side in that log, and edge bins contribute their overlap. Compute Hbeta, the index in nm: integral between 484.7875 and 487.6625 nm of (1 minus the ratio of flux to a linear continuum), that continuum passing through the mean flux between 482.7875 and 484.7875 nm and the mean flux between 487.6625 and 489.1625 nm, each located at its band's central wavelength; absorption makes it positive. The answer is 0.23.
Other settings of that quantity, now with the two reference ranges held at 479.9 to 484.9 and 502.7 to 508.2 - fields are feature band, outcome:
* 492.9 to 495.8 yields -0.27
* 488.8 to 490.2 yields -0.09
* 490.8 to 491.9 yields -0.02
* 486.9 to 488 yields 0.10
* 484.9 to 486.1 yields 0.09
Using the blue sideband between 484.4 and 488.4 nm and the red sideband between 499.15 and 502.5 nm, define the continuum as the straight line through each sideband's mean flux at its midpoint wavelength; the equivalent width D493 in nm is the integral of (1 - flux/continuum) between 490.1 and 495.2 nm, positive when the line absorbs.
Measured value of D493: -0.48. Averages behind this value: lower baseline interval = 13.1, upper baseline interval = 14.8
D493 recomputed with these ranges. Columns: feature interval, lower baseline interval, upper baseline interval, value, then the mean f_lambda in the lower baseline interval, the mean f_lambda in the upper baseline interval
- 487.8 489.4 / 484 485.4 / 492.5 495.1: 0.106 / 14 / 15.6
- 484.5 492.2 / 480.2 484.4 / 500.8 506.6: 0.303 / 14.5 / 14.1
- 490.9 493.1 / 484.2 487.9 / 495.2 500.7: -0.091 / 12.9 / 15.2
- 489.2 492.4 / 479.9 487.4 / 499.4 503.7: -0.171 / 13.8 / 14.6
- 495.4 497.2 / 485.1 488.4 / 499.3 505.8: -0.169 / 13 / 14.4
